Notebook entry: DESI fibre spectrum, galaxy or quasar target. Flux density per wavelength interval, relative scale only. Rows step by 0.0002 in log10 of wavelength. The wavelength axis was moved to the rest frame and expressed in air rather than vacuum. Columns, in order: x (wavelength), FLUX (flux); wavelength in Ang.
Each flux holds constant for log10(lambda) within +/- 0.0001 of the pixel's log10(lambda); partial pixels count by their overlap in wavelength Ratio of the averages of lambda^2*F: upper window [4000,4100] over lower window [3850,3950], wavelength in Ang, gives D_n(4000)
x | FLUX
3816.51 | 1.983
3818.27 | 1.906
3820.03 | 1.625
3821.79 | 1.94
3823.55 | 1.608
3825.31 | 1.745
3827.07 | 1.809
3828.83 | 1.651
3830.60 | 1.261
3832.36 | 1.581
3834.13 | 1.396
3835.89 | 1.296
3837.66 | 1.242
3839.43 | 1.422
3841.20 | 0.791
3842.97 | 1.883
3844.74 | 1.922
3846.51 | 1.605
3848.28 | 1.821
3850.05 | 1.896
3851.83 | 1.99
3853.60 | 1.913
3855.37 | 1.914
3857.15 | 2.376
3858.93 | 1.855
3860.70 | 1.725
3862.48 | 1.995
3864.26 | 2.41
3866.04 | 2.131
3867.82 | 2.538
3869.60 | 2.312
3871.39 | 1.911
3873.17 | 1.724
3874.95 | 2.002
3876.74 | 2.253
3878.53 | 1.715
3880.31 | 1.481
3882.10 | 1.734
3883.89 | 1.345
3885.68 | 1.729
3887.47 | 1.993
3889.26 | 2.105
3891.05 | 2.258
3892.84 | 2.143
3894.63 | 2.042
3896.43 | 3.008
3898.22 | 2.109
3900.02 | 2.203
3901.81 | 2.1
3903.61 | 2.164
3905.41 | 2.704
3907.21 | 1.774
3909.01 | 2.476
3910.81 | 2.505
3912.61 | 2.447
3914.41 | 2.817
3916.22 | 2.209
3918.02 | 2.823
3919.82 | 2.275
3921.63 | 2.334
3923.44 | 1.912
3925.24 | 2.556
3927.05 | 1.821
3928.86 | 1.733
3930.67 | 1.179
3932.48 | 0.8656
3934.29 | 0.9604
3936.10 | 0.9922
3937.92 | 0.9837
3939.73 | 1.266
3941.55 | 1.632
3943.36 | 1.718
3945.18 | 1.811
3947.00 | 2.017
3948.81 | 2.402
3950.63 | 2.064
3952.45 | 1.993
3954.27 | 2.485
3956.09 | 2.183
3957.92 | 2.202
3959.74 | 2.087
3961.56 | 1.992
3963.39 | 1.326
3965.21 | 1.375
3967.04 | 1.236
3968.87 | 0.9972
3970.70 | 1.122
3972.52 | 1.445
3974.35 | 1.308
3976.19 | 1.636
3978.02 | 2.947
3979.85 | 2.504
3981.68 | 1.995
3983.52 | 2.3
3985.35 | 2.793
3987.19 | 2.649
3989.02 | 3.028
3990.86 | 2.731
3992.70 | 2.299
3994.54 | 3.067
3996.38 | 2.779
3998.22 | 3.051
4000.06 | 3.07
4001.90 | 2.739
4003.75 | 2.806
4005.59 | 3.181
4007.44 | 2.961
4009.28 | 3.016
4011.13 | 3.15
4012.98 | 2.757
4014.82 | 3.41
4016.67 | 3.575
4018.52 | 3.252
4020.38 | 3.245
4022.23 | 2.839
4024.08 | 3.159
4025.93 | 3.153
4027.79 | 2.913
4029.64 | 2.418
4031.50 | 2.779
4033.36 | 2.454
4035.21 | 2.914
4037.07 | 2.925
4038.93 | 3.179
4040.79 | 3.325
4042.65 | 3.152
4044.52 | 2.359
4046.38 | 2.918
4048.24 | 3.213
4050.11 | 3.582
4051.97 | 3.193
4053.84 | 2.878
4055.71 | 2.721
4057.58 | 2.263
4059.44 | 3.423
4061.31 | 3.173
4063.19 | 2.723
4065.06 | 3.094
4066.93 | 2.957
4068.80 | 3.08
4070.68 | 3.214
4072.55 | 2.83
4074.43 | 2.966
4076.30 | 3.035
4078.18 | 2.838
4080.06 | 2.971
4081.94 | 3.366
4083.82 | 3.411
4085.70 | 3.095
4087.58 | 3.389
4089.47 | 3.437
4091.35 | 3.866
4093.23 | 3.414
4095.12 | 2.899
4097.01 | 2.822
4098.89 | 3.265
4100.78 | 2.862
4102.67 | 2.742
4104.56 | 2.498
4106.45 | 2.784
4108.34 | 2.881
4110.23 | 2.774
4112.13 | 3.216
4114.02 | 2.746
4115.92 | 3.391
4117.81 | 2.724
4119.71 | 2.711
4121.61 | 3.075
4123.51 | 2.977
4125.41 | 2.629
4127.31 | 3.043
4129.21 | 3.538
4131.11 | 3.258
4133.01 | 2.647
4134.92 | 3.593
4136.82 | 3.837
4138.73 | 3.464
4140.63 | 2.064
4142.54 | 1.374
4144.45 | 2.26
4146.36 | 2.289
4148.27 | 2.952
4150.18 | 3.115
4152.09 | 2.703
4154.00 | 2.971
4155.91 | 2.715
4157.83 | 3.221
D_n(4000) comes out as 1.66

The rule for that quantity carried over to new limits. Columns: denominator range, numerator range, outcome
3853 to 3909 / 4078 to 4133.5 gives 1.65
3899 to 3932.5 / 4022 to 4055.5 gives 1.44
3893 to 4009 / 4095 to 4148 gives 1.46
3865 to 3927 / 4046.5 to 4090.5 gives 1.55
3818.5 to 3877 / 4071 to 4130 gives 1.91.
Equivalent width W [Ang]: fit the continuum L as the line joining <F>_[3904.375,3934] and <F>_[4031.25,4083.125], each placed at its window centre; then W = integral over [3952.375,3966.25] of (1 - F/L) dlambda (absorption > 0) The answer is 2.49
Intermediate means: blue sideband 2.13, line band 1.95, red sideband 2.99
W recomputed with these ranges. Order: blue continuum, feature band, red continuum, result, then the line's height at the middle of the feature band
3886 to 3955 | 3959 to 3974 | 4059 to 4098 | 5.80 Ang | 2.35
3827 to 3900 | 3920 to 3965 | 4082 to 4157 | 8.82 Ang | 2.21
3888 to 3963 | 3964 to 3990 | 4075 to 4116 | 4.50 Ang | 2.34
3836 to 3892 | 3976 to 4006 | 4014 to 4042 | 0.83 Ang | 2.77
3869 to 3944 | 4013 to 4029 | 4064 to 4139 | -3.30 Ang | 2.62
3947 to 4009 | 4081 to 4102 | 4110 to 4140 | -2.47 Ang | 2.91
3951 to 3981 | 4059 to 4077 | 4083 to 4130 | -2.23 Ang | 2.71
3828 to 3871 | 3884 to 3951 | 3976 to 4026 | 7.74 Ang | 2.28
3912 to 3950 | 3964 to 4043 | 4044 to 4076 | -4.07 Ang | 2.48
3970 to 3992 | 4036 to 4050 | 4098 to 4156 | -3.06 Ang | 2.5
